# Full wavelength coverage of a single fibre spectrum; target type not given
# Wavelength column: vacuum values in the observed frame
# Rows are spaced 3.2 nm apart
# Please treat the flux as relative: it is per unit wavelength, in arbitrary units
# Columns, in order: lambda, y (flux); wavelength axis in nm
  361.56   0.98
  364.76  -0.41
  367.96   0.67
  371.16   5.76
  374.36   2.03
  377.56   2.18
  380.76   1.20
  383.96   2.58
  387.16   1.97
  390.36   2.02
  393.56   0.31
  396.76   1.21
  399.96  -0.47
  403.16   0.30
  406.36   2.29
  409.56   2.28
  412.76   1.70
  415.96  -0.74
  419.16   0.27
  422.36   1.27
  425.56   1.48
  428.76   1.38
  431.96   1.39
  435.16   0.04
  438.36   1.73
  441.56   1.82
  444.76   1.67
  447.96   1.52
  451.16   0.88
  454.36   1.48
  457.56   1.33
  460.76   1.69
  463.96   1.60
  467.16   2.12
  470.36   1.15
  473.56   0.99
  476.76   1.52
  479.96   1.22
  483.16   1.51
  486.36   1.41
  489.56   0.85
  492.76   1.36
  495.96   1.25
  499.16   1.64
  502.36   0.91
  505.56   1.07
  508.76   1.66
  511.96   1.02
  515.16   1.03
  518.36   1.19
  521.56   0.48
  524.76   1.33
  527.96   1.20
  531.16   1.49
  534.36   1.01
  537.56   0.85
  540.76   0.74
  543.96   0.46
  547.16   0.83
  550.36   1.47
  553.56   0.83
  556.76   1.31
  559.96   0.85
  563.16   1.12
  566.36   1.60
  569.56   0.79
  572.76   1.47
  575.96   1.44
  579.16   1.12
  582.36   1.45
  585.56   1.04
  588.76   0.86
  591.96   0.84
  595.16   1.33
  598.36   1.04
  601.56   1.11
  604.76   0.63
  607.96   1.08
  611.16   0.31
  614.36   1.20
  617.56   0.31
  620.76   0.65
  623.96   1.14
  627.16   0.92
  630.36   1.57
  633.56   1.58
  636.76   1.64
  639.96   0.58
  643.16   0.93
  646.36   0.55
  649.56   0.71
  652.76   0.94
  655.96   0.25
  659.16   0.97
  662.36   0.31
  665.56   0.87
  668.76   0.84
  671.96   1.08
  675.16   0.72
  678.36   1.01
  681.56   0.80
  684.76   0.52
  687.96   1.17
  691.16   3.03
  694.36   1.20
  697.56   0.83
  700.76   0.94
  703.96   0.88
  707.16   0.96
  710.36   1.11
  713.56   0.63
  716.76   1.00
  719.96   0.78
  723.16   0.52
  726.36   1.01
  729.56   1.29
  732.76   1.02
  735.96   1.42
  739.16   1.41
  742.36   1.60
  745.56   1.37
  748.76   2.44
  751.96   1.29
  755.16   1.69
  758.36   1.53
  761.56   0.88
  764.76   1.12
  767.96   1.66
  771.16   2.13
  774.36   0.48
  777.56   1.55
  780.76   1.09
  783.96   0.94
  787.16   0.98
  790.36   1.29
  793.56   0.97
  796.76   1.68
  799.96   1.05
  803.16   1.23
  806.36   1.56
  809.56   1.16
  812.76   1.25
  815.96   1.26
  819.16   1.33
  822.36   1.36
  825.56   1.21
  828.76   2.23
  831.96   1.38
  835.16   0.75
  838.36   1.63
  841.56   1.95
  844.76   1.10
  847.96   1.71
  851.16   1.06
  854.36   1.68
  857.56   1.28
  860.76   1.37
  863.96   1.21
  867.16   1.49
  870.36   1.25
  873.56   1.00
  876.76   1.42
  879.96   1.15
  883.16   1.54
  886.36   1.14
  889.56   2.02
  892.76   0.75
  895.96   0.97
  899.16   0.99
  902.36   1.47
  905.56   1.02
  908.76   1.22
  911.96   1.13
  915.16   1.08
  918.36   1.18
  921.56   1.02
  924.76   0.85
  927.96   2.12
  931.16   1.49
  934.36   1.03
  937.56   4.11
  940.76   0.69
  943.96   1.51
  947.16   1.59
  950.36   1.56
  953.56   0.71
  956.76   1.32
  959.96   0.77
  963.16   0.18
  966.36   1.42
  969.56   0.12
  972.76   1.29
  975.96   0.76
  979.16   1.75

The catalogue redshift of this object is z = 0.85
